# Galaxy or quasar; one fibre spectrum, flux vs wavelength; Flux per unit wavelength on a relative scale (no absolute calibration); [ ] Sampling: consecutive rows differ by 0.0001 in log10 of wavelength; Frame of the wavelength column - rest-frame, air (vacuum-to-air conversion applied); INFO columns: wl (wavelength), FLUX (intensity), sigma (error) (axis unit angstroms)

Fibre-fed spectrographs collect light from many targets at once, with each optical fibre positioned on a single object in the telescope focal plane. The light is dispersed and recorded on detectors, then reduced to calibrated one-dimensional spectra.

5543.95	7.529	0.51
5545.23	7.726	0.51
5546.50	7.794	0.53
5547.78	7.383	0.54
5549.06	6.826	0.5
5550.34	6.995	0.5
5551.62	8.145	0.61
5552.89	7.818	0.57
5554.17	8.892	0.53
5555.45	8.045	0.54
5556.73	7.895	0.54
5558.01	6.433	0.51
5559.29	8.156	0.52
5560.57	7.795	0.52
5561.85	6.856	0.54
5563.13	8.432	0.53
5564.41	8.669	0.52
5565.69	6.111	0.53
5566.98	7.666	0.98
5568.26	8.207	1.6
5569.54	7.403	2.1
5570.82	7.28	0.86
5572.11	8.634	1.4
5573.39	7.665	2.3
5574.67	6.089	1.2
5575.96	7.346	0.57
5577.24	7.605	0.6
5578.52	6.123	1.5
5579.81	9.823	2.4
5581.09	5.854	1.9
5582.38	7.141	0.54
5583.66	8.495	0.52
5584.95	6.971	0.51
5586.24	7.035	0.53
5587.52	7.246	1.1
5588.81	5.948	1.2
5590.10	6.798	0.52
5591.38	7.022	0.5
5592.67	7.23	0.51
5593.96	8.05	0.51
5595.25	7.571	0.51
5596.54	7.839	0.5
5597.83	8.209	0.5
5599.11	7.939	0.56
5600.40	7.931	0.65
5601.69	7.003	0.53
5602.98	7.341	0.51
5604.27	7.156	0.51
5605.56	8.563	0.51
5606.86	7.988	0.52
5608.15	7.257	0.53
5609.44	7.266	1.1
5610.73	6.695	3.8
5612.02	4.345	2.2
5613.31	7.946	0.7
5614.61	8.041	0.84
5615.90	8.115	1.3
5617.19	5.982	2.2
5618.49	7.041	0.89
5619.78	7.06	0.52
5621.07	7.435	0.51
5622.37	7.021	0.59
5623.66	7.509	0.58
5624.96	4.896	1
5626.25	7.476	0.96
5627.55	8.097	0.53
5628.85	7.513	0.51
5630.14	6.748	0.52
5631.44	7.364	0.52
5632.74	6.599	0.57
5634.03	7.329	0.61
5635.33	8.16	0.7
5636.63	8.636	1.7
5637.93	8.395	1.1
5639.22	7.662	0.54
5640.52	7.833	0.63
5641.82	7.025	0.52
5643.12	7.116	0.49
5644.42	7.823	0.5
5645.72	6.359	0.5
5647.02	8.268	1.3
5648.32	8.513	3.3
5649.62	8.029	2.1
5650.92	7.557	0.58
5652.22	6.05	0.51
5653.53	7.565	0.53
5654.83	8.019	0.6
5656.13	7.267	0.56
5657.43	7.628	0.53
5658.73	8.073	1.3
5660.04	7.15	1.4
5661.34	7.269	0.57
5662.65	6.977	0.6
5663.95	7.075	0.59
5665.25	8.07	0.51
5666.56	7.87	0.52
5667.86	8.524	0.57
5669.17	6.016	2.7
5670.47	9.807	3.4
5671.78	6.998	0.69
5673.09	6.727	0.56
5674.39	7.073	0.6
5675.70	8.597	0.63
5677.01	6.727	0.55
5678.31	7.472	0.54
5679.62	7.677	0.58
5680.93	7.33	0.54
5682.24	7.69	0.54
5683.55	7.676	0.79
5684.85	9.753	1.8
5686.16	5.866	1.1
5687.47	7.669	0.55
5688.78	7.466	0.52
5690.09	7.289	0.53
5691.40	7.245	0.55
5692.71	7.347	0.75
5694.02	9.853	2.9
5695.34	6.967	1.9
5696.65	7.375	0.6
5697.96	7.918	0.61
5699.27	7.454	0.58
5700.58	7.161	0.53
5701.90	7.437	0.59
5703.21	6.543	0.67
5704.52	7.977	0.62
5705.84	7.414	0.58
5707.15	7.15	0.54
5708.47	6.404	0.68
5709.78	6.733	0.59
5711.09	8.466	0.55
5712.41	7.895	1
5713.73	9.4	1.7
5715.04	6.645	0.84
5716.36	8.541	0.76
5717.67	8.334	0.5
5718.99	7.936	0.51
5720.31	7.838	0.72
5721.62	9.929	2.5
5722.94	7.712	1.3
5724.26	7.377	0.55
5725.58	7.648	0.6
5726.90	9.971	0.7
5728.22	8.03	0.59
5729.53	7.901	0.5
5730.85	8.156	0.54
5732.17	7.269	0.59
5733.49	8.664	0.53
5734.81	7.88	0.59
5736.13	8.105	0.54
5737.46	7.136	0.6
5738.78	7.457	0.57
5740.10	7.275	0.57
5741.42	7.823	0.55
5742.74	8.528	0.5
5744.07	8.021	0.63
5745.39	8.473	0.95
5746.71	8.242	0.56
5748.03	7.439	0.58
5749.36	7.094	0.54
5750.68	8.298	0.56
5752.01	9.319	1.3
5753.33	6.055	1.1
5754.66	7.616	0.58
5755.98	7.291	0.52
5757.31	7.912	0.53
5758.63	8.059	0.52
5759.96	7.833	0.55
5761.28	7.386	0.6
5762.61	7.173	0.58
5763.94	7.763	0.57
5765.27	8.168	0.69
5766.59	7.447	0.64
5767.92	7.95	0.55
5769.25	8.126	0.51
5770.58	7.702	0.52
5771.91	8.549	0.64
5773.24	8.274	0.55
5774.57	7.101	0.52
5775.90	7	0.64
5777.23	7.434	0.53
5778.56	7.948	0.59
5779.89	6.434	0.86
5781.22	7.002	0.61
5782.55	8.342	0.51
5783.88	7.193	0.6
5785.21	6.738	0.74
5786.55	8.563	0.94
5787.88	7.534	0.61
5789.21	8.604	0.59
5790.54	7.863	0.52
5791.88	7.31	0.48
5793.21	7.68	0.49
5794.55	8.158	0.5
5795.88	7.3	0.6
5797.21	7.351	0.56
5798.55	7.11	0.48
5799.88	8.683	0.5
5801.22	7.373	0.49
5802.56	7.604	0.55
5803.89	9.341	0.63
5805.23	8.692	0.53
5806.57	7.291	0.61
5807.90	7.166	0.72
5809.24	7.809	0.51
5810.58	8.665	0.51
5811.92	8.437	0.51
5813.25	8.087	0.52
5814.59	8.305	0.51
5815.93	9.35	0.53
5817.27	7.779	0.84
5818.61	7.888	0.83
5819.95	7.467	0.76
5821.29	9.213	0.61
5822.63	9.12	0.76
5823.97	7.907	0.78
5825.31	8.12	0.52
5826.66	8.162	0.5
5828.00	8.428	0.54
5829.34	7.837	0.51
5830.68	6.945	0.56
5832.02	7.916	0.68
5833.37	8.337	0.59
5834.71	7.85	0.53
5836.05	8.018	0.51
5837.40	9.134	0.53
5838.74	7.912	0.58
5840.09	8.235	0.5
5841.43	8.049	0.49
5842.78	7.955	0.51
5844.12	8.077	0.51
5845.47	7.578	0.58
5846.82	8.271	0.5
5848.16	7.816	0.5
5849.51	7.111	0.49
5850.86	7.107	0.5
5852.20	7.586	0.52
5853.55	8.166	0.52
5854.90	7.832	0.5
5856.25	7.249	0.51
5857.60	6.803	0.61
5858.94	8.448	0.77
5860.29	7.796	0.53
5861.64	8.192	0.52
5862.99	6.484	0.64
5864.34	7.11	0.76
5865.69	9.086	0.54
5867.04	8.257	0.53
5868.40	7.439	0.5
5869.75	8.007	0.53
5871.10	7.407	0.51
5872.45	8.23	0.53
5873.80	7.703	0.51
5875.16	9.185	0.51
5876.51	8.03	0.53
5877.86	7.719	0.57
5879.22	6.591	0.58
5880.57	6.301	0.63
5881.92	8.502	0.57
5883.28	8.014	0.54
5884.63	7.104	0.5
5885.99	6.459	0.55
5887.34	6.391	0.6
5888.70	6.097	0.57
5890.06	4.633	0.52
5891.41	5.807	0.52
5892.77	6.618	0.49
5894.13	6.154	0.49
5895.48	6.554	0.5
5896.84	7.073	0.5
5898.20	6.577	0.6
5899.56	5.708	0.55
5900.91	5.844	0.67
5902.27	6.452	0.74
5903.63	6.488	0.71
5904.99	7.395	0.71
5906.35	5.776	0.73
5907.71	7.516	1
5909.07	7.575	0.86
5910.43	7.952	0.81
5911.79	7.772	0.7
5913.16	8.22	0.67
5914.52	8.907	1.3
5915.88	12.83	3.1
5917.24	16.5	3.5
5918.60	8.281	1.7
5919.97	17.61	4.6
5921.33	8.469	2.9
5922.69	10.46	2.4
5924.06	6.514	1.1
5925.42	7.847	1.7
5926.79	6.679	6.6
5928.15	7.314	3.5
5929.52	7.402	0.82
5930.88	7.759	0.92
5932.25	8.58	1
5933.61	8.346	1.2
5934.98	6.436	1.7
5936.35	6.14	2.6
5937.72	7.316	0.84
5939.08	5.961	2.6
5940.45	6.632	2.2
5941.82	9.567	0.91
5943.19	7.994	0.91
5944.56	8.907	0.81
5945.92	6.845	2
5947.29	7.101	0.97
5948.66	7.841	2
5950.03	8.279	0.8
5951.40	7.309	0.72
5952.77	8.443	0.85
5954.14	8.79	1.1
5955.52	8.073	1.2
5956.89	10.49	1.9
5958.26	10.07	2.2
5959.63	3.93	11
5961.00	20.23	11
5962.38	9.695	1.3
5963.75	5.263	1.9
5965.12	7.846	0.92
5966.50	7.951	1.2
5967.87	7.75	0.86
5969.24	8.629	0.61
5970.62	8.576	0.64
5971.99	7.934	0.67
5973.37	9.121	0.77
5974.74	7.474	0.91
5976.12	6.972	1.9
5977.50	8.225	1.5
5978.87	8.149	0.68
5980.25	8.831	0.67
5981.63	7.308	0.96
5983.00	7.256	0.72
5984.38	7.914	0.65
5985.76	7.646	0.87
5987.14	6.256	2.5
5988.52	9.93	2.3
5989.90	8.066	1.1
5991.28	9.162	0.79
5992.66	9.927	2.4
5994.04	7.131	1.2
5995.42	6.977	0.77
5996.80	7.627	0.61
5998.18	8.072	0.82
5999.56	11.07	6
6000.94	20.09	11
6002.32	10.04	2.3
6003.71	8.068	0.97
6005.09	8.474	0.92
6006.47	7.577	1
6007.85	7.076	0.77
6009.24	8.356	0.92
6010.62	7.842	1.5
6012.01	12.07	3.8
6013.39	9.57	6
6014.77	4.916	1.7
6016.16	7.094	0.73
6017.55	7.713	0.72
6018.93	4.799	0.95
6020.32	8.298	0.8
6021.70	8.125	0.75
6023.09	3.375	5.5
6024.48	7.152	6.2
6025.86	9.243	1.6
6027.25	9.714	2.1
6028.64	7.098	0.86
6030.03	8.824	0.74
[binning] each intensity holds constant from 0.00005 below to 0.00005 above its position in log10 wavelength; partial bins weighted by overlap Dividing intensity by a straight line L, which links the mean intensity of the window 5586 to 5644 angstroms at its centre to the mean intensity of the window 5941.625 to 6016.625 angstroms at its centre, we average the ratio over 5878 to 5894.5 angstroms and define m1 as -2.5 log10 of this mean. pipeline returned 0.24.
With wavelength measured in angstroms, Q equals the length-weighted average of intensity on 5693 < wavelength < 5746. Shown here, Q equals 7.87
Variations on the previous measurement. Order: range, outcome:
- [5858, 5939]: 7.75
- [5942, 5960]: 8.12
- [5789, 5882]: 7.91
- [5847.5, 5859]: 7.52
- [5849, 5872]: 7.66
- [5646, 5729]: 7.68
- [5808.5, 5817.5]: 8.37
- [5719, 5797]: 7.81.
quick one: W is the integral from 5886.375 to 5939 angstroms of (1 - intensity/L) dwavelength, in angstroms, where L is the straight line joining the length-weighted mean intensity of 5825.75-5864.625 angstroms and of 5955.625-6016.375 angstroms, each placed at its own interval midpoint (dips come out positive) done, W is 3.10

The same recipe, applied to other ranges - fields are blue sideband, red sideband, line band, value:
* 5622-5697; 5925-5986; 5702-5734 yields -1.14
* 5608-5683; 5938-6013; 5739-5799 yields 1.02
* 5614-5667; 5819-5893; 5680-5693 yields -0.11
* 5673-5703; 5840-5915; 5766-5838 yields -4.82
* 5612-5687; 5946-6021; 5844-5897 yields 5.00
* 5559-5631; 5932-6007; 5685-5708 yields 0.54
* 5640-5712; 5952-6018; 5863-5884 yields 1.15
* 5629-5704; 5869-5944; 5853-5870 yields -0.11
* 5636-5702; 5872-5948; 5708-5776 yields -2.20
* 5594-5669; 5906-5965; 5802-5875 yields 2.16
